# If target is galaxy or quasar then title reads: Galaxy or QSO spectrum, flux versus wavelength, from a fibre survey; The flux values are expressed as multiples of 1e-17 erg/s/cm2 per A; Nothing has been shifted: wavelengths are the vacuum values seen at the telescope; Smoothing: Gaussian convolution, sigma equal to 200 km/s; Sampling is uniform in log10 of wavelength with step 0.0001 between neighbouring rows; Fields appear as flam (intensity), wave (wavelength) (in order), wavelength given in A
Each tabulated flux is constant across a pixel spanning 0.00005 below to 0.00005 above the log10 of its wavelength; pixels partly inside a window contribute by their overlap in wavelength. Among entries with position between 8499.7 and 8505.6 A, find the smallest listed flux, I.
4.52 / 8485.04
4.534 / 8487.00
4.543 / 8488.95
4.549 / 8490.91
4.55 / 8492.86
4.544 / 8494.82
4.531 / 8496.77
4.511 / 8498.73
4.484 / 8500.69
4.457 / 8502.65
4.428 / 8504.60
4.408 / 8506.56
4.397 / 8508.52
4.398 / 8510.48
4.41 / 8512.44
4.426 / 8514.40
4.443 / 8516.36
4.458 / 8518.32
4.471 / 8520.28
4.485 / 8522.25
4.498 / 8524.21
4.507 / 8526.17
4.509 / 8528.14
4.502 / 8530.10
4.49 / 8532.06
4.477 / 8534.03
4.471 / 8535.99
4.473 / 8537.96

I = 4.428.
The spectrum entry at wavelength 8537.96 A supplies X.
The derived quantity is 4.473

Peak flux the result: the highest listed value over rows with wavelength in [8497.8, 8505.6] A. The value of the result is 4.511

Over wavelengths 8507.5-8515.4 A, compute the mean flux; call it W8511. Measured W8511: 4.41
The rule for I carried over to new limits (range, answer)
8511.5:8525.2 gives 4.41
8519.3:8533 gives 4.471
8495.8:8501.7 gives 4.484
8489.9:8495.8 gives 4.544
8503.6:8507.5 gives 4.408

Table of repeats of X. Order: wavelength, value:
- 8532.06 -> 4.49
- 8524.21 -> 4.498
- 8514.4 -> 4.426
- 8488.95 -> 4.543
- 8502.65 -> 4.457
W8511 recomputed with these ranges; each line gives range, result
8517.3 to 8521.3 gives 4.46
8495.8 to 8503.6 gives 4.49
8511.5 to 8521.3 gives 4.44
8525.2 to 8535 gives 4.5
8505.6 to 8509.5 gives 4.4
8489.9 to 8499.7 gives 4.54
